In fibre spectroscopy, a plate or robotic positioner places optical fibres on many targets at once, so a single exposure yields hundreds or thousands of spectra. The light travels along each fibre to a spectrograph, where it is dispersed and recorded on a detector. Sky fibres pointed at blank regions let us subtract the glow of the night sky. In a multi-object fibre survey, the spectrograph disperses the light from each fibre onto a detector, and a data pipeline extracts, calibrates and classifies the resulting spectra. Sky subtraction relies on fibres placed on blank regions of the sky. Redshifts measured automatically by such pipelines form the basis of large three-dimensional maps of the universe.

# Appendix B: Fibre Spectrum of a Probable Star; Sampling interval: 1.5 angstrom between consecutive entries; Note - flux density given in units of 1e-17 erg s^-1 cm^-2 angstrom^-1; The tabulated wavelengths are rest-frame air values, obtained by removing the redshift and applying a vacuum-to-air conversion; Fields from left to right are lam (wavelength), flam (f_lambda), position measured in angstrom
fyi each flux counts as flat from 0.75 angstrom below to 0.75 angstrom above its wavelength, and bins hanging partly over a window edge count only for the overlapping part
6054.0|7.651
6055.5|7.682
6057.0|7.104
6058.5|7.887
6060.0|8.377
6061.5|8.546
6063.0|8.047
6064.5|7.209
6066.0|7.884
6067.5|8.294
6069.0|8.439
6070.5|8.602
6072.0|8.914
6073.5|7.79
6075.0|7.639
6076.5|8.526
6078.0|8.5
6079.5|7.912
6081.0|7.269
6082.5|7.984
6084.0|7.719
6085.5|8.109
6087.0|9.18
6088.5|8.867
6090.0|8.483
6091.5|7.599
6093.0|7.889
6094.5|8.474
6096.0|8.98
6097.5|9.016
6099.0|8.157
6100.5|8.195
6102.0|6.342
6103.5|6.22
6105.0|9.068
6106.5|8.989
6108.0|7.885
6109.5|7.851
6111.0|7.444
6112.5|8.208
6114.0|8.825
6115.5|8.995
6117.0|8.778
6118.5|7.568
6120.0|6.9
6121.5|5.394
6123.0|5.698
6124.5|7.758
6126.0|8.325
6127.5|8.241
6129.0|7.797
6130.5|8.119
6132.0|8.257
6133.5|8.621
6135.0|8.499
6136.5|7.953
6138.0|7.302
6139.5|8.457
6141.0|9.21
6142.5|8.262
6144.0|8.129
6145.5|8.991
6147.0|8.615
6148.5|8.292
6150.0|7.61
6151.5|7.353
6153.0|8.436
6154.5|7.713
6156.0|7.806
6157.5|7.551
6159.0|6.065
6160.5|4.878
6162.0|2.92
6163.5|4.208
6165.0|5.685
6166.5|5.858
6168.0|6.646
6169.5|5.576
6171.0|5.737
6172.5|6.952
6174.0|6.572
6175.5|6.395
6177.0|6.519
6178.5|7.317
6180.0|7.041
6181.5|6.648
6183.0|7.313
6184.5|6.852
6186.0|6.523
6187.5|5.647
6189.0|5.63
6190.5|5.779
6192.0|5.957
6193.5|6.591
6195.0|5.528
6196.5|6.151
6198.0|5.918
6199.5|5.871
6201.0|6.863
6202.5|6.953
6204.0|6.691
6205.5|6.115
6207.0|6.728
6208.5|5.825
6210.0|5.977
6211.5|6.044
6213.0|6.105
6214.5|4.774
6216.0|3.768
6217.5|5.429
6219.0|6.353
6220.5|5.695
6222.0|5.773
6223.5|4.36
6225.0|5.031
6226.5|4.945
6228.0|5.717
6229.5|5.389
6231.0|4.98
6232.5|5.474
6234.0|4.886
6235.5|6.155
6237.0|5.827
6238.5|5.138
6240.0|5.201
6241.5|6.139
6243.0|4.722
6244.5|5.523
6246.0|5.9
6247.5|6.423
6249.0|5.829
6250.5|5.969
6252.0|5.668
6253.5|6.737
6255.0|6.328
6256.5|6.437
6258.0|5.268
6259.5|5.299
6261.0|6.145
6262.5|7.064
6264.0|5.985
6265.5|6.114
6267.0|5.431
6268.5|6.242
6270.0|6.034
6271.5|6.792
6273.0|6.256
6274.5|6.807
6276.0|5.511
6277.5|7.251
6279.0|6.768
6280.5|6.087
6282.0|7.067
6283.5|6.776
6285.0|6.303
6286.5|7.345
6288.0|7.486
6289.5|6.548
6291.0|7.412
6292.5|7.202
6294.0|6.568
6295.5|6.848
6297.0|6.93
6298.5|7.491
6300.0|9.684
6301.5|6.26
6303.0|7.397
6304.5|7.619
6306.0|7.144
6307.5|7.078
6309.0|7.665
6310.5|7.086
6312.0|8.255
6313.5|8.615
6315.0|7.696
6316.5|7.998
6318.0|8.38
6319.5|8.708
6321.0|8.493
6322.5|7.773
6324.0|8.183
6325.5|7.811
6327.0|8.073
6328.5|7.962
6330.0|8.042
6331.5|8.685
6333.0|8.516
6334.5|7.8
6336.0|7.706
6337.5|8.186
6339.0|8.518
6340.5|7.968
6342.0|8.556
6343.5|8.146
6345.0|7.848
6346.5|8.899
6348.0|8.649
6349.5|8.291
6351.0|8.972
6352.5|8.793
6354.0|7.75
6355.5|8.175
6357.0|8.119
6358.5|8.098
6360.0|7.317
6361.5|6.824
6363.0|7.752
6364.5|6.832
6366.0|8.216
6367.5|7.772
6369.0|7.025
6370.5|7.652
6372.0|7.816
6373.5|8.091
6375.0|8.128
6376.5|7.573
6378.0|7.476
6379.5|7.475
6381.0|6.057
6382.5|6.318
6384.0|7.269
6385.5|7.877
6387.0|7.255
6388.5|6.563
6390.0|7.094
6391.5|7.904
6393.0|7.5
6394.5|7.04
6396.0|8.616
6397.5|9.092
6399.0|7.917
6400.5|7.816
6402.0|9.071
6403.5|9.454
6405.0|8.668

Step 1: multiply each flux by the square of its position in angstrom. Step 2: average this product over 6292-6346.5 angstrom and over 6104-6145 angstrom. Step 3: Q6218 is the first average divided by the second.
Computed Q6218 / 1.0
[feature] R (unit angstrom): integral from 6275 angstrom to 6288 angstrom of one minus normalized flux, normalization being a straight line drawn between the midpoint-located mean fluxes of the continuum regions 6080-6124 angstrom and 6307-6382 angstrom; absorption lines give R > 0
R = 2.1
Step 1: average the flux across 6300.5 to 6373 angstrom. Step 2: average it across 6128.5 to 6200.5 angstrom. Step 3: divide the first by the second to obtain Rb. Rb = 1.15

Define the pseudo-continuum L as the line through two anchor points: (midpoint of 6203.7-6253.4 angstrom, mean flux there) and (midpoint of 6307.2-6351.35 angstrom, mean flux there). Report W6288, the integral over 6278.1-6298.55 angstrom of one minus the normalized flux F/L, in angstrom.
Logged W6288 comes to 0.6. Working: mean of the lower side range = 5.6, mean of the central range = 6.9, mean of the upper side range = 8.16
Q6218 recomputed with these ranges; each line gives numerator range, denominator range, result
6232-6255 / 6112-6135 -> 0.76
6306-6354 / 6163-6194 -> 1.36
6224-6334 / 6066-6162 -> 0.89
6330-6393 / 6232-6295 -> 1.30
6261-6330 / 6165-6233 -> 1.24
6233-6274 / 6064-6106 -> 0.77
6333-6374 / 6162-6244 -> 1.43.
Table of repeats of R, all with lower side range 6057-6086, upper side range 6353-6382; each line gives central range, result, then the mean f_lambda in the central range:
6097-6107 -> 0.08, 7.95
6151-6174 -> 4.91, 6.22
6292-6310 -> 0.87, 7.32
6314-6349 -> -2.56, 8.2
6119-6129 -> 1.07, 7.12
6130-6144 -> -0.59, 8.29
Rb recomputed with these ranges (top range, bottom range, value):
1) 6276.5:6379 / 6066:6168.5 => 0.99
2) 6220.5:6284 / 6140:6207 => 0.88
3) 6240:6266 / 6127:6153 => 0.72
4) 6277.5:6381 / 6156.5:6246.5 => 1.32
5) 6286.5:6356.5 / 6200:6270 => 1.37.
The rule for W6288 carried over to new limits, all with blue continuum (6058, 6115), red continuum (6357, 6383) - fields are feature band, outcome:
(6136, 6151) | -0.5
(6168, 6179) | 2.1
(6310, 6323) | -0.9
